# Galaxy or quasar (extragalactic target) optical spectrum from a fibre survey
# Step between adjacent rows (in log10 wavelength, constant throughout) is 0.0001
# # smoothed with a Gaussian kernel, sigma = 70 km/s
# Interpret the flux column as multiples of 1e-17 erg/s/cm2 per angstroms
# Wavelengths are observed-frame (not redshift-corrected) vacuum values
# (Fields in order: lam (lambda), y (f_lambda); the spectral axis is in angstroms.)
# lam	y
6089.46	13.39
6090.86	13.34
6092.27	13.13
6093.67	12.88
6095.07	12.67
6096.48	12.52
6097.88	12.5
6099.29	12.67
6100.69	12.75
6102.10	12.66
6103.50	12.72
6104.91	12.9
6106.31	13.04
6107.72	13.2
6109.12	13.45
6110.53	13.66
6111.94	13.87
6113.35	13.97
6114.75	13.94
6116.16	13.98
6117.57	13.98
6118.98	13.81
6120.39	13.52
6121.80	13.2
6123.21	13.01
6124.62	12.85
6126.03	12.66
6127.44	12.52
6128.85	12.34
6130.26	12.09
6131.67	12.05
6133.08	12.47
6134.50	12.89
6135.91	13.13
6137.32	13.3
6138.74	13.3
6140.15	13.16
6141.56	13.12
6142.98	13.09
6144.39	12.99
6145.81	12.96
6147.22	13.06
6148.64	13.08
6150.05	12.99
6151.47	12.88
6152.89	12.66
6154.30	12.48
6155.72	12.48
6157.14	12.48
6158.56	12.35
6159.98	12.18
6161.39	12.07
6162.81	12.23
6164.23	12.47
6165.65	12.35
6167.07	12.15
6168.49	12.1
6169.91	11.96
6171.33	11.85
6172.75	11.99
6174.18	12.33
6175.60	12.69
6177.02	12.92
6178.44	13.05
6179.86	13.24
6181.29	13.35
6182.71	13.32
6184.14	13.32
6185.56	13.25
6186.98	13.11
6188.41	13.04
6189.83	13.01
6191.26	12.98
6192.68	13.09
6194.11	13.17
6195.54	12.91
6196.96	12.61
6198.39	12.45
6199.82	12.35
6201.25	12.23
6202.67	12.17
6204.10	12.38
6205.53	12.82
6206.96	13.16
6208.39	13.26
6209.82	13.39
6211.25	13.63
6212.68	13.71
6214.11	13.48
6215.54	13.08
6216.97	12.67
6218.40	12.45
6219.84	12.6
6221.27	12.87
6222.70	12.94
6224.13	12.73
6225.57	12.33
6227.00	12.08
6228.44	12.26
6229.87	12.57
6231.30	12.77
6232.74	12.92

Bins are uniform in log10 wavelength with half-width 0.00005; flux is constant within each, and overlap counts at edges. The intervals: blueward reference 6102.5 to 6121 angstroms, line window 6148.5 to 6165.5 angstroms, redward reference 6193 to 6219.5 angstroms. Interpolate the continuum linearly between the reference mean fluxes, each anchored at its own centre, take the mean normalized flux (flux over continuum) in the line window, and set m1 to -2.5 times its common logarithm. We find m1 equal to 0.06 mag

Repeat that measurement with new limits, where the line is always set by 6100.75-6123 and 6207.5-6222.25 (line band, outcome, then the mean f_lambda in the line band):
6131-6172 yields 0.06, 12.6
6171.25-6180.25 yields 0.05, 12.6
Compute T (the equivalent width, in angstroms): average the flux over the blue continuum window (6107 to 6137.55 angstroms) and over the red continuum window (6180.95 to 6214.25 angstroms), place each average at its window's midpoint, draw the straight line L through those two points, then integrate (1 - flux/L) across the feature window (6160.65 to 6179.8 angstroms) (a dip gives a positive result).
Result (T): 1.0 angstroms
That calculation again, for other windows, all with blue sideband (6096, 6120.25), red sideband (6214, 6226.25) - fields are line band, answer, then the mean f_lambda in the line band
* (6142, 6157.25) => 0.3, 12.8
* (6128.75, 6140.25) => 0.4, 12.7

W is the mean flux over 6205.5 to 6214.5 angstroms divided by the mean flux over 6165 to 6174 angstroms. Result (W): 1.1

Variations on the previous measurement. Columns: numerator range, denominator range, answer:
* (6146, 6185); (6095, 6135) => 0.97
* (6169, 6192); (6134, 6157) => 0.99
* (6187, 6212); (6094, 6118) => 0.98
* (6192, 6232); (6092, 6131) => 0.98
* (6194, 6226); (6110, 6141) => 0.98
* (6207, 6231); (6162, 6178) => 1.05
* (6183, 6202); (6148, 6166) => 1.03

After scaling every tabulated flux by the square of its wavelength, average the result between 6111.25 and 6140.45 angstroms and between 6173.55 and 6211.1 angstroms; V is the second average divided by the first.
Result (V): 1.00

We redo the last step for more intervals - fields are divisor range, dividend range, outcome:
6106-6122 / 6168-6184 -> 0.94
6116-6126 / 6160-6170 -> 0.93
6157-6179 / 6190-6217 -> 1.06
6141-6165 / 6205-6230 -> 1.04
